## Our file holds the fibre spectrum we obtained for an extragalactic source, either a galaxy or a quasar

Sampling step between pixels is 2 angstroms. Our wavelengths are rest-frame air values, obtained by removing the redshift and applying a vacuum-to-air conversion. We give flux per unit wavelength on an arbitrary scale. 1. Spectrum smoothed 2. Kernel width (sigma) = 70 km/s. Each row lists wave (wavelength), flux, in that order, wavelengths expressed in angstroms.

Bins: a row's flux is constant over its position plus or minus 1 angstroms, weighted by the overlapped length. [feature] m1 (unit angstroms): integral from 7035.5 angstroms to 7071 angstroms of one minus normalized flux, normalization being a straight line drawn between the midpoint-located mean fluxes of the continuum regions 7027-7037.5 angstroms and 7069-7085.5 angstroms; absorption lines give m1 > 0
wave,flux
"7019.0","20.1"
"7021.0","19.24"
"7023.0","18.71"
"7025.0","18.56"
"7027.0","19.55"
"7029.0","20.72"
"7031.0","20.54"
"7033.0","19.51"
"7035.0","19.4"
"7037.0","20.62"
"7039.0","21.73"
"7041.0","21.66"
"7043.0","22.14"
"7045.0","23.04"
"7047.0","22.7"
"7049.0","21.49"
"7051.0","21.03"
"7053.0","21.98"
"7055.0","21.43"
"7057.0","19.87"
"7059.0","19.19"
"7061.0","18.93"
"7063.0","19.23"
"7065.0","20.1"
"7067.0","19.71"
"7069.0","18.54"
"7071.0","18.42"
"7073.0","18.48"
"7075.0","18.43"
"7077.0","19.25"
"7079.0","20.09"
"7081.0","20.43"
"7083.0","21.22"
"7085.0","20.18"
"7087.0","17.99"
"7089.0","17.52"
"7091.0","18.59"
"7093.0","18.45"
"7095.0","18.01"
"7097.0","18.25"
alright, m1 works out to -1.6 angstroms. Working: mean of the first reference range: 20.1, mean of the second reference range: 19.5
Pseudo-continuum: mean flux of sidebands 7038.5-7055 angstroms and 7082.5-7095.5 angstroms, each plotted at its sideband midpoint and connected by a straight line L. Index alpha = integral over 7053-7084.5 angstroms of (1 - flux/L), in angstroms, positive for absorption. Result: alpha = 1.00 angstroms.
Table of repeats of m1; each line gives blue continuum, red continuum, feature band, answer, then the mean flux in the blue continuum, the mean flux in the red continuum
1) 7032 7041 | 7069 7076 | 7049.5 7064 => -0.7 angstroms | 20.5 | 18.5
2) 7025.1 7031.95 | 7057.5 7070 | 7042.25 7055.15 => -1.6 angstroms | 20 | 19.3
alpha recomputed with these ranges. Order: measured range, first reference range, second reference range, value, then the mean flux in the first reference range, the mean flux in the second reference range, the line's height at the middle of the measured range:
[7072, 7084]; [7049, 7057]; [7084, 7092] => -0.2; 21.3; 18.6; 19.3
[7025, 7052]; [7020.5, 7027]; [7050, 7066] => -2.1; 18.9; 20.2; 19.5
